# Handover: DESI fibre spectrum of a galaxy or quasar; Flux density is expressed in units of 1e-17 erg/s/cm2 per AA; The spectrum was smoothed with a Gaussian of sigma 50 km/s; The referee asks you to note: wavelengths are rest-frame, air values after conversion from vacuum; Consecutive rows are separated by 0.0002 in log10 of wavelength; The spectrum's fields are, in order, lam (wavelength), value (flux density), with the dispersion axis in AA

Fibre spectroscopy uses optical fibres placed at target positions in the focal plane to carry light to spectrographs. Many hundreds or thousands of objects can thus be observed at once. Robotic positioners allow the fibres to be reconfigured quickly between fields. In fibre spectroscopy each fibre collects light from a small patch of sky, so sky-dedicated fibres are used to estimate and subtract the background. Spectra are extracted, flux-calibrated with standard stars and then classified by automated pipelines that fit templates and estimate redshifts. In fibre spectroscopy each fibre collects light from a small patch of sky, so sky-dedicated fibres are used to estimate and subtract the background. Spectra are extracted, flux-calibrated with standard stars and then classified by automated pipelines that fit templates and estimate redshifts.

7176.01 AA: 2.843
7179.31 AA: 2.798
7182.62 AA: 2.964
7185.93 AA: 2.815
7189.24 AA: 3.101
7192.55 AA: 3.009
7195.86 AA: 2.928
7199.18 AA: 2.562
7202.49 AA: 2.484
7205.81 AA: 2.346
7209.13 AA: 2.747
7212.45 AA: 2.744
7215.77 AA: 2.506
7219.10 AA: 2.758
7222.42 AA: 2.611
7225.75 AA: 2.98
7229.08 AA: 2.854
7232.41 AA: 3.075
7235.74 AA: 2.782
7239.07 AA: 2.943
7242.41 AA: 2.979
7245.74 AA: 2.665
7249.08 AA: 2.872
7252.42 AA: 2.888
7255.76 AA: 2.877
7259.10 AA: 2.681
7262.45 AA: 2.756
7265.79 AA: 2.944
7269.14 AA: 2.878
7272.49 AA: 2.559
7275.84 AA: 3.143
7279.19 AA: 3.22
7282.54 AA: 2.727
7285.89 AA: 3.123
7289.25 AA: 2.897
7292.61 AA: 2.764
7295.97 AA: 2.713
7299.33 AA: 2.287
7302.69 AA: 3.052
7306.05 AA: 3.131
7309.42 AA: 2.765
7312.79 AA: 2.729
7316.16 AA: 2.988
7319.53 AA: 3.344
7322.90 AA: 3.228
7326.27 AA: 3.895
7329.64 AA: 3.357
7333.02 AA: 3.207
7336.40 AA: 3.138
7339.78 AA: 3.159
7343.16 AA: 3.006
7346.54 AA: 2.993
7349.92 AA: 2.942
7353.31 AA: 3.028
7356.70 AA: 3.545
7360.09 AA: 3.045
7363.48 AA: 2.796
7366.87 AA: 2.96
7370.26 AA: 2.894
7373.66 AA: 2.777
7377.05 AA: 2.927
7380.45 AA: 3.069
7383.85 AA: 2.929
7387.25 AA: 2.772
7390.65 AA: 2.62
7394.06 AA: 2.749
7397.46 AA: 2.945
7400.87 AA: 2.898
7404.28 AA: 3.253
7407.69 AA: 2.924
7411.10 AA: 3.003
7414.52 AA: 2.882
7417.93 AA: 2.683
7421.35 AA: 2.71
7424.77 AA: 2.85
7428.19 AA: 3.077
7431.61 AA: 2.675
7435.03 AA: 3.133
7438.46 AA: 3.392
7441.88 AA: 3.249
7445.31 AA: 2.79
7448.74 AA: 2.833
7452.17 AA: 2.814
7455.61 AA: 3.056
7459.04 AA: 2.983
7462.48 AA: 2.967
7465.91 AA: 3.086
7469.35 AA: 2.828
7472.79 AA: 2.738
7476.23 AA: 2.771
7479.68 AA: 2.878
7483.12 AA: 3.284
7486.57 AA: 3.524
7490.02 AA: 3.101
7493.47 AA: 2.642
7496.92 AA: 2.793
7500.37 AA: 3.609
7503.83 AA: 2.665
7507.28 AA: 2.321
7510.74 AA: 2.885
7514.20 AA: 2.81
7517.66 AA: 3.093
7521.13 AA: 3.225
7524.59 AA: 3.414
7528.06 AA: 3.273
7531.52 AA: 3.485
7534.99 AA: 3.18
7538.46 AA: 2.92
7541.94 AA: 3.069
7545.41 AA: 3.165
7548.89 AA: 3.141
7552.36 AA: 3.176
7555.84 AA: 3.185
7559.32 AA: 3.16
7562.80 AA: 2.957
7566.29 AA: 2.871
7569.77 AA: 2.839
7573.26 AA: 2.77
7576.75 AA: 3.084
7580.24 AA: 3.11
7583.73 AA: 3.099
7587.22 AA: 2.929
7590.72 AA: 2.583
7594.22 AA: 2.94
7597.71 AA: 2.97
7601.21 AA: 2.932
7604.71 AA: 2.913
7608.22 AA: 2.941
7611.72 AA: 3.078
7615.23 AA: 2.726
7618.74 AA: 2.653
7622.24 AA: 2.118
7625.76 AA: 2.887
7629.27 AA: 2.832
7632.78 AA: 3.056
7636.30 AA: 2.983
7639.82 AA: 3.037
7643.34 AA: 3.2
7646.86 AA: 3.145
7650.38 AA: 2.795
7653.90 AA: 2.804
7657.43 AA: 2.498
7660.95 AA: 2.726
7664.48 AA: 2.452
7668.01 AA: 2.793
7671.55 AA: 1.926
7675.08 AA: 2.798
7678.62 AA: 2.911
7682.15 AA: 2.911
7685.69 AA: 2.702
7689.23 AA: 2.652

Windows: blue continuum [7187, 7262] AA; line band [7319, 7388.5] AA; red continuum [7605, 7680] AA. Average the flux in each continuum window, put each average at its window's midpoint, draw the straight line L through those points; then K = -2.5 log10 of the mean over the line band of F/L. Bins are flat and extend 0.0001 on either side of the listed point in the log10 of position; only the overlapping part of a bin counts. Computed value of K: -0.11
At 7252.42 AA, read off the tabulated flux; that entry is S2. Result 2.888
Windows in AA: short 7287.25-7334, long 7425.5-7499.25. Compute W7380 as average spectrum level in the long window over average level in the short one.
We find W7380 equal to 0.99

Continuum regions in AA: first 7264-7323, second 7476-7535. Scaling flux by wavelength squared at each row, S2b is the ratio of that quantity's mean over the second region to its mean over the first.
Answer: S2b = 1.11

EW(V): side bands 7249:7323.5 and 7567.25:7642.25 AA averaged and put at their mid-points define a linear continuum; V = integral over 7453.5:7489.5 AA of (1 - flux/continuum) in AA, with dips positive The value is -1.6 AA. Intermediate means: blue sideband 2.89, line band 3.01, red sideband 2.88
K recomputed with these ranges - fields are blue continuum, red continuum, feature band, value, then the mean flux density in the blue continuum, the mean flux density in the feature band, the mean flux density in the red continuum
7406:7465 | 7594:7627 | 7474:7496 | -0.041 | 2.94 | 3.02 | 2.81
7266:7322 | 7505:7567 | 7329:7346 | -0.078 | 2.9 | 3.15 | 3.07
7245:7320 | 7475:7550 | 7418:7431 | 0.055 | 2.86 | 2.84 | 3.06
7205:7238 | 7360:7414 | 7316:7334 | -0.183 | 2.75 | 3.37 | 2.91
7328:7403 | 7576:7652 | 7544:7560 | -0.085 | 2.99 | 3.17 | 2.91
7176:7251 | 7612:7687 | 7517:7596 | -0.111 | 2.8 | 3.07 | 2.77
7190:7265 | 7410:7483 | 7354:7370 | -0.071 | 2.78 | 3.07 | 2.93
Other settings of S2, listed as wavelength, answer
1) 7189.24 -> 3.101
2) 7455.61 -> 3.056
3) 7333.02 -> 3.207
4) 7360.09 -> 3.045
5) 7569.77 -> 2.839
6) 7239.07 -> 2.943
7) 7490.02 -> 3.101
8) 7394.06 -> 2.749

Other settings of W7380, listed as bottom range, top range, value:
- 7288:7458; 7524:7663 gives 0.99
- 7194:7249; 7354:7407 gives 1.07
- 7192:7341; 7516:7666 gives 1.02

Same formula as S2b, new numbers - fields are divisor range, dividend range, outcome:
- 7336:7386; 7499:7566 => 1.07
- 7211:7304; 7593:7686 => 1.10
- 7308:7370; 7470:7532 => 1.01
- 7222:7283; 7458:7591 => 1.13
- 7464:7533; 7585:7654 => 0.98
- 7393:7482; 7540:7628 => 1.04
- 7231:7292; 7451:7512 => 1.08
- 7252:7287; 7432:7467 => 1.10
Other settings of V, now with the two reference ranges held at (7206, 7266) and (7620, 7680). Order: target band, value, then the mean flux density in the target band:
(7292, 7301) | 0.7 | 2.57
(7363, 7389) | -1.0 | 2.9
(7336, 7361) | -2.9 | 3.11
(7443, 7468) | -1.4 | 2.94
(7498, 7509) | -0.3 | 2.86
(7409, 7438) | -1.2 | 2.9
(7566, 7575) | -0.2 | 2.82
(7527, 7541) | -2.2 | 3.2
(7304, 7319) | -0.8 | 2.94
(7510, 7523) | -1.1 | 3.02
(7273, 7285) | -0.8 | 2.99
